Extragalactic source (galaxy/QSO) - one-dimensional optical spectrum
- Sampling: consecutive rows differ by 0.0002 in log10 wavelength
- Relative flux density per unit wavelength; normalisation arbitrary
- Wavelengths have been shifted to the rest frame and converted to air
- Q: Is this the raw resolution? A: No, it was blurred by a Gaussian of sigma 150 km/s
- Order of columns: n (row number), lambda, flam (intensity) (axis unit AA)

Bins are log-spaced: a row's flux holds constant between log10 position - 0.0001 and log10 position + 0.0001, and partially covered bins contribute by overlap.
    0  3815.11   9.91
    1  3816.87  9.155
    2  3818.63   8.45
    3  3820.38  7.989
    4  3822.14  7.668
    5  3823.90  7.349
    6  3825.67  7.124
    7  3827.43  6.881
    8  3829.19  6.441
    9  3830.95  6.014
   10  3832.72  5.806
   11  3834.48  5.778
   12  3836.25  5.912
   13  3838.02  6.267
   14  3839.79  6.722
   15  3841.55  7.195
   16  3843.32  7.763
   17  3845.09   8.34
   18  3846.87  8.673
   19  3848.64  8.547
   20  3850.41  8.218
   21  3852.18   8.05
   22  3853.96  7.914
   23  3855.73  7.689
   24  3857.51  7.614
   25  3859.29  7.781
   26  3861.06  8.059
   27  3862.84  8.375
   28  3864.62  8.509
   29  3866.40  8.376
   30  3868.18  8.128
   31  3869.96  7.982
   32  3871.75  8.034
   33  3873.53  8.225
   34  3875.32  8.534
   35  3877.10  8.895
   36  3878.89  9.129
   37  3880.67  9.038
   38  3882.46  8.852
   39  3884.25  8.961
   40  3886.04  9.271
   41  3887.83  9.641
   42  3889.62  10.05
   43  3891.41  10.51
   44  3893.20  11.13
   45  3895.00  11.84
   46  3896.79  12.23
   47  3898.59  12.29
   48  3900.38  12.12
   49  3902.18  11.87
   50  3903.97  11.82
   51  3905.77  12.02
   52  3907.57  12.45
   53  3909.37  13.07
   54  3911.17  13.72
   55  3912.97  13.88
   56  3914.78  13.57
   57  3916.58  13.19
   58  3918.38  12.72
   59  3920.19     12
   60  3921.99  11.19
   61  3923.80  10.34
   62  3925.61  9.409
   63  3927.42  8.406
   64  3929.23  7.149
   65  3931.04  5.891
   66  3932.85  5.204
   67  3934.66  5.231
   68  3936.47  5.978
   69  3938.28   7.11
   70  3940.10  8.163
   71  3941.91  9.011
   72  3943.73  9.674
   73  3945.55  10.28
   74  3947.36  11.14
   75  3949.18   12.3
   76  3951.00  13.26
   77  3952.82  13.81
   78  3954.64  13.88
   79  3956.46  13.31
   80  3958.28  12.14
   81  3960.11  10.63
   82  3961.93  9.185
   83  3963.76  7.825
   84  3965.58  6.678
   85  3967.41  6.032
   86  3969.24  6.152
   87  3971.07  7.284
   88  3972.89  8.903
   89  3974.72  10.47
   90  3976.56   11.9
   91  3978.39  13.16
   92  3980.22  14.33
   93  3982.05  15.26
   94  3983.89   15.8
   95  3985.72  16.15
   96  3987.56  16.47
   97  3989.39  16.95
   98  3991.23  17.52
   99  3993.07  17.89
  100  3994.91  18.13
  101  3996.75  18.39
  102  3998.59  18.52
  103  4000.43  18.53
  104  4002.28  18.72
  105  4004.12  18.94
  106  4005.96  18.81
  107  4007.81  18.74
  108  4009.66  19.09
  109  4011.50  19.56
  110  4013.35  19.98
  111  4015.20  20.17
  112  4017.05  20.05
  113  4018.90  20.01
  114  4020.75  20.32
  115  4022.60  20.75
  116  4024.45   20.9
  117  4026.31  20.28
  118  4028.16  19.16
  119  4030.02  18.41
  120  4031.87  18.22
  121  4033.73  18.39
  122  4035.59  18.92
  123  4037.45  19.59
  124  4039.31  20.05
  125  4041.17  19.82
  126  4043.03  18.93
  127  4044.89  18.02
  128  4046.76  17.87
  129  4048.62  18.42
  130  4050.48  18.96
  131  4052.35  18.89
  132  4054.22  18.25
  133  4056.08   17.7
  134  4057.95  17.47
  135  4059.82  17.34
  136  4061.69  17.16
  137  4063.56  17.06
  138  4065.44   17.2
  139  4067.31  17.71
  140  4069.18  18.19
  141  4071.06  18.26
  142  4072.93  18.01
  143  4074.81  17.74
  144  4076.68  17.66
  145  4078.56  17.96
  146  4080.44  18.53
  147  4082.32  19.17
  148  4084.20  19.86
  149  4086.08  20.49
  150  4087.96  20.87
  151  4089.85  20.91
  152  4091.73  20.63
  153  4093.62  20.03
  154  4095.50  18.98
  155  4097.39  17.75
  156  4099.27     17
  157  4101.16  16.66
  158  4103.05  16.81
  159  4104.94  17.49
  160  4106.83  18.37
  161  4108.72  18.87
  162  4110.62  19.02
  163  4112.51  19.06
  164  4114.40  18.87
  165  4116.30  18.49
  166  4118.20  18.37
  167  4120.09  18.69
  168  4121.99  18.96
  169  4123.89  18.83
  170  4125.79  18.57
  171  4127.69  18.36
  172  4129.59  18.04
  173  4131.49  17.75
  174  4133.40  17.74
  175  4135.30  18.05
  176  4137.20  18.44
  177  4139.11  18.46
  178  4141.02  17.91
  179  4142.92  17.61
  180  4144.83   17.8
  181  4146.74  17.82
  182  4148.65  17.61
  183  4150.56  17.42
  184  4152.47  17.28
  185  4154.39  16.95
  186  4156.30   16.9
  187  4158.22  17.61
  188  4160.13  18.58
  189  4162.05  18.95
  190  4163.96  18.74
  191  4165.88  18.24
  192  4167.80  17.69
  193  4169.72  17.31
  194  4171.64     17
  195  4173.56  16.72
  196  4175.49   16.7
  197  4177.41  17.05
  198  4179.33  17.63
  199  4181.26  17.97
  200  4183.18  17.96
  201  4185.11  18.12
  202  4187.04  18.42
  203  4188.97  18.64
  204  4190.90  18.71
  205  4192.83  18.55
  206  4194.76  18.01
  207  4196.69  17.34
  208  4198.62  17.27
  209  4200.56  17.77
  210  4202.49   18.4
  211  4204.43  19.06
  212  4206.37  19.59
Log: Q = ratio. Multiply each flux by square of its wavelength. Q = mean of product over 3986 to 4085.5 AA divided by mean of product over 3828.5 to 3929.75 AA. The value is 2.13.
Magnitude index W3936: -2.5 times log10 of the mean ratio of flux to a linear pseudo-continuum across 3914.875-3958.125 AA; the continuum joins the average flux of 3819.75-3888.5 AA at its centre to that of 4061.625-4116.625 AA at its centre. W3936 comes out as 0.15 mag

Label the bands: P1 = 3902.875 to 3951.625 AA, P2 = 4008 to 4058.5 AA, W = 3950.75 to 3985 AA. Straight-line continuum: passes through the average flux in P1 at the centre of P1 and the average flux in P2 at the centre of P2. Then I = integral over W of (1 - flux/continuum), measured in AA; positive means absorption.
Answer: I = 6.6 AA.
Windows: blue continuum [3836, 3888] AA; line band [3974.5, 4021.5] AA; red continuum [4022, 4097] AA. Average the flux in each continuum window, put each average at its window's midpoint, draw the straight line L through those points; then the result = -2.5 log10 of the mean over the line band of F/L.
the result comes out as -0.13 mag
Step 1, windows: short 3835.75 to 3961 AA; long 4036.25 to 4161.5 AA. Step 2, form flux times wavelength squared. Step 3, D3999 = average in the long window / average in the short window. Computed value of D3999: 2.1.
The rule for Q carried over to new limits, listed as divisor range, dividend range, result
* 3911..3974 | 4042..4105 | 2.00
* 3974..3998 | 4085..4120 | 1.27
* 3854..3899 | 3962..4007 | 1.63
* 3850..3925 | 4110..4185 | 2.00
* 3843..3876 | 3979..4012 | 2.31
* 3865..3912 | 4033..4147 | 1.98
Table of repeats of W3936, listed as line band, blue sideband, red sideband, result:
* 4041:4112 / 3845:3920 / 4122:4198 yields -0.19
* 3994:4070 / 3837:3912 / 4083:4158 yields -0.24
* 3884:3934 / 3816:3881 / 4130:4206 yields -0.14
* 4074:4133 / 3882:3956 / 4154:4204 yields -0.19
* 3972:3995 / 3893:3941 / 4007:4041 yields 0.11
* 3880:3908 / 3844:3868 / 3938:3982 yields -0.20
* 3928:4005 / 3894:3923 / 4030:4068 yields 0.25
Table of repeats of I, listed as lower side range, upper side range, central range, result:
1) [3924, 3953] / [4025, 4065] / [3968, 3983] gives 1.8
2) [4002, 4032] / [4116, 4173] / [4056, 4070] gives 1.1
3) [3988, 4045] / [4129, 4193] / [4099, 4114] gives 0.3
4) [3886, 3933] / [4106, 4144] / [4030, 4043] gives -3.1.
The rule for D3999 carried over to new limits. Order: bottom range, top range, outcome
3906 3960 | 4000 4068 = 1.87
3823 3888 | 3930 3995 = 1.50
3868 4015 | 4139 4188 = 1.64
